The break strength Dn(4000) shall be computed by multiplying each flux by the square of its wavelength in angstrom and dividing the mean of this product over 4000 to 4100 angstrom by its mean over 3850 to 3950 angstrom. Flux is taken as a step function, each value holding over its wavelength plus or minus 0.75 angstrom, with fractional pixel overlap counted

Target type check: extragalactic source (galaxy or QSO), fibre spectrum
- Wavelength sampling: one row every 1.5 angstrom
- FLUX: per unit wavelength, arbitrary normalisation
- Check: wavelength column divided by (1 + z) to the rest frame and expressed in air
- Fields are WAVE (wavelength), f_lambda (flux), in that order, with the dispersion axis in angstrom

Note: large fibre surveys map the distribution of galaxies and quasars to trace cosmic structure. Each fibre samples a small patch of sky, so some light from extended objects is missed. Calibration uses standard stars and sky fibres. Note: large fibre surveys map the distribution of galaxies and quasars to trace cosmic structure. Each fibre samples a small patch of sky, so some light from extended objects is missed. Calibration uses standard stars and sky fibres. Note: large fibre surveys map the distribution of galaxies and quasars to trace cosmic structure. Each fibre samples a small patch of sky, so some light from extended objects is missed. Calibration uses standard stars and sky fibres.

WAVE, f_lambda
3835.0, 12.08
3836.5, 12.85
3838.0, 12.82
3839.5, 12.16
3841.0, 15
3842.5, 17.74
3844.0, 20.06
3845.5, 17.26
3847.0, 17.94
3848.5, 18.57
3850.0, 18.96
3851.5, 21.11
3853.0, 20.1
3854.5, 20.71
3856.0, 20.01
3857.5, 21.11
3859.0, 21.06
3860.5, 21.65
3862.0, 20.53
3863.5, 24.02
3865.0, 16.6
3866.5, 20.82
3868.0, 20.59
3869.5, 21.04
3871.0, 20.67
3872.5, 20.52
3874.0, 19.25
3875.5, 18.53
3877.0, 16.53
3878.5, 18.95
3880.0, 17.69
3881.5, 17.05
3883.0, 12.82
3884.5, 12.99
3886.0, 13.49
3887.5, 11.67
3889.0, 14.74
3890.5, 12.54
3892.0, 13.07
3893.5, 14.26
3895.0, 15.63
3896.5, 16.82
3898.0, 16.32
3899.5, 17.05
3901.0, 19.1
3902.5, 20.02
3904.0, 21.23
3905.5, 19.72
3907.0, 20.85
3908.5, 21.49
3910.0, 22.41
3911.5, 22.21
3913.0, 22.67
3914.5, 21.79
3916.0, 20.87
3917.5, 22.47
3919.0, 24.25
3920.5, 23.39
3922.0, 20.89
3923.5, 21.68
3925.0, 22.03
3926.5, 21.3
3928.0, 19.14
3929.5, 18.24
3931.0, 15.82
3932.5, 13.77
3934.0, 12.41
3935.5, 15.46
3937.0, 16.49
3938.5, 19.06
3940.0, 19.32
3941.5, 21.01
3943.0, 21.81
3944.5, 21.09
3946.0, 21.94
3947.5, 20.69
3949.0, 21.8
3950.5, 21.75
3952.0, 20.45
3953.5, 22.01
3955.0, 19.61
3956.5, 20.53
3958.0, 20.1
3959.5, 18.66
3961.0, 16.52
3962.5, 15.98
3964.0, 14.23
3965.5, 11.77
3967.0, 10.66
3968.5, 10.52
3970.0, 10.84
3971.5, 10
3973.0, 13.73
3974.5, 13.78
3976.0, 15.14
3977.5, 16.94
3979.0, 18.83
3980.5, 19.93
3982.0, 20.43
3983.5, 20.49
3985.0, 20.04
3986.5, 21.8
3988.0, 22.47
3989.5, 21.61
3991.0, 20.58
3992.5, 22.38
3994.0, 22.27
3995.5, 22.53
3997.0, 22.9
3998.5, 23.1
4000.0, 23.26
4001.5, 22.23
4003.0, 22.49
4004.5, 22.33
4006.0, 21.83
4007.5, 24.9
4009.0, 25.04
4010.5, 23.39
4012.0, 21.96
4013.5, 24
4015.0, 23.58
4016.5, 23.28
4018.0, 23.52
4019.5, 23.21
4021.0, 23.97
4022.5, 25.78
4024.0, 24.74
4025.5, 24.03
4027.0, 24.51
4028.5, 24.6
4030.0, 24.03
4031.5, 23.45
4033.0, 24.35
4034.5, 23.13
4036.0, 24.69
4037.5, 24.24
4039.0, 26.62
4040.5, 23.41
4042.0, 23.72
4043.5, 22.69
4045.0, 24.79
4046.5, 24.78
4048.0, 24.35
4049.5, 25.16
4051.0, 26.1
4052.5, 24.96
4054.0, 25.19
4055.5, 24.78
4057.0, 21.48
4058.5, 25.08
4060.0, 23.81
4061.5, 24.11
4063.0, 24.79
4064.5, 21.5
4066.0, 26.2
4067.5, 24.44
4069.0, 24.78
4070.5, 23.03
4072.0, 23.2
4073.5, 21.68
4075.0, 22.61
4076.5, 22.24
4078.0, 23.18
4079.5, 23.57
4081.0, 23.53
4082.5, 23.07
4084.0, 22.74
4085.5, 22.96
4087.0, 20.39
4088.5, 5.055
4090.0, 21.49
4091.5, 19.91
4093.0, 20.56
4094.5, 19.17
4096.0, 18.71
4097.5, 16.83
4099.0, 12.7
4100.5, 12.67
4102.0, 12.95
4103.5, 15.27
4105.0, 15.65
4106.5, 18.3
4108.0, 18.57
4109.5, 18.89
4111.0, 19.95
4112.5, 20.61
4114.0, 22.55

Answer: 1.30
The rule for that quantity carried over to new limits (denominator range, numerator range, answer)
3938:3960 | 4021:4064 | 1.23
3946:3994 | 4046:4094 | 1.33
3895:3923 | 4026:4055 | 1.27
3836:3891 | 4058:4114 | 1.27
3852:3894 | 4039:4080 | 1.46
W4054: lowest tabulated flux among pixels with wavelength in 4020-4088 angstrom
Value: 20.39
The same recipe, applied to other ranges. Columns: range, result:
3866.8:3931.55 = 11.67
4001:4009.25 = 21.83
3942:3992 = 10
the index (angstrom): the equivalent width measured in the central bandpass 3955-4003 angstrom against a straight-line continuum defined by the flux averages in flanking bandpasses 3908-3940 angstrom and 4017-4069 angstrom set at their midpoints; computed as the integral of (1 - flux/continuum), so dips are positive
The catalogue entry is 8.1 angstrom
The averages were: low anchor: 19.9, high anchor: 24.3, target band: 18.3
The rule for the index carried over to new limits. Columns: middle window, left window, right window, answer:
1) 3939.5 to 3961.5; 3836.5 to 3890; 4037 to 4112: -1.2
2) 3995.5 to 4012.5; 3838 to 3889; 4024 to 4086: -0.4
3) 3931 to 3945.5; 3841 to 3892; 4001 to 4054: 2.1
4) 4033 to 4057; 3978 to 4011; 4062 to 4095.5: -2.8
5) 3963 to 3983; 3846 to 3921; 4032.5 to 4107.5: 5.8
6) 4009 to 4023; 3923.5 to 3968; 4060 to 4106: -3.1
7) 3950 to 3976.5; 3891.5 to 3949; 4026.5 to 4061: 6.6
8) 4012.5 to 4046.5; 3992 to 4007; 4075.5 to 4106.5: -4.5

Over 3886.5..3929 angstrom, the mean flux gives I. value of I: 19.2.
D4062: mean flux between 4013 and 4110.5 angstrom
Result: 22.2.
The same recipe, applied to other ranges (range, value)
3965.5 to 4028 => 20.6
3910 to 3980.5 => 18.4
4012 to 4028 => 24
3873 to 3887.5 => 16.2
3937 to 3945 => 20.1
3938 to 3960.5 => 20.6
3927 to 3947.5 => 18.3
